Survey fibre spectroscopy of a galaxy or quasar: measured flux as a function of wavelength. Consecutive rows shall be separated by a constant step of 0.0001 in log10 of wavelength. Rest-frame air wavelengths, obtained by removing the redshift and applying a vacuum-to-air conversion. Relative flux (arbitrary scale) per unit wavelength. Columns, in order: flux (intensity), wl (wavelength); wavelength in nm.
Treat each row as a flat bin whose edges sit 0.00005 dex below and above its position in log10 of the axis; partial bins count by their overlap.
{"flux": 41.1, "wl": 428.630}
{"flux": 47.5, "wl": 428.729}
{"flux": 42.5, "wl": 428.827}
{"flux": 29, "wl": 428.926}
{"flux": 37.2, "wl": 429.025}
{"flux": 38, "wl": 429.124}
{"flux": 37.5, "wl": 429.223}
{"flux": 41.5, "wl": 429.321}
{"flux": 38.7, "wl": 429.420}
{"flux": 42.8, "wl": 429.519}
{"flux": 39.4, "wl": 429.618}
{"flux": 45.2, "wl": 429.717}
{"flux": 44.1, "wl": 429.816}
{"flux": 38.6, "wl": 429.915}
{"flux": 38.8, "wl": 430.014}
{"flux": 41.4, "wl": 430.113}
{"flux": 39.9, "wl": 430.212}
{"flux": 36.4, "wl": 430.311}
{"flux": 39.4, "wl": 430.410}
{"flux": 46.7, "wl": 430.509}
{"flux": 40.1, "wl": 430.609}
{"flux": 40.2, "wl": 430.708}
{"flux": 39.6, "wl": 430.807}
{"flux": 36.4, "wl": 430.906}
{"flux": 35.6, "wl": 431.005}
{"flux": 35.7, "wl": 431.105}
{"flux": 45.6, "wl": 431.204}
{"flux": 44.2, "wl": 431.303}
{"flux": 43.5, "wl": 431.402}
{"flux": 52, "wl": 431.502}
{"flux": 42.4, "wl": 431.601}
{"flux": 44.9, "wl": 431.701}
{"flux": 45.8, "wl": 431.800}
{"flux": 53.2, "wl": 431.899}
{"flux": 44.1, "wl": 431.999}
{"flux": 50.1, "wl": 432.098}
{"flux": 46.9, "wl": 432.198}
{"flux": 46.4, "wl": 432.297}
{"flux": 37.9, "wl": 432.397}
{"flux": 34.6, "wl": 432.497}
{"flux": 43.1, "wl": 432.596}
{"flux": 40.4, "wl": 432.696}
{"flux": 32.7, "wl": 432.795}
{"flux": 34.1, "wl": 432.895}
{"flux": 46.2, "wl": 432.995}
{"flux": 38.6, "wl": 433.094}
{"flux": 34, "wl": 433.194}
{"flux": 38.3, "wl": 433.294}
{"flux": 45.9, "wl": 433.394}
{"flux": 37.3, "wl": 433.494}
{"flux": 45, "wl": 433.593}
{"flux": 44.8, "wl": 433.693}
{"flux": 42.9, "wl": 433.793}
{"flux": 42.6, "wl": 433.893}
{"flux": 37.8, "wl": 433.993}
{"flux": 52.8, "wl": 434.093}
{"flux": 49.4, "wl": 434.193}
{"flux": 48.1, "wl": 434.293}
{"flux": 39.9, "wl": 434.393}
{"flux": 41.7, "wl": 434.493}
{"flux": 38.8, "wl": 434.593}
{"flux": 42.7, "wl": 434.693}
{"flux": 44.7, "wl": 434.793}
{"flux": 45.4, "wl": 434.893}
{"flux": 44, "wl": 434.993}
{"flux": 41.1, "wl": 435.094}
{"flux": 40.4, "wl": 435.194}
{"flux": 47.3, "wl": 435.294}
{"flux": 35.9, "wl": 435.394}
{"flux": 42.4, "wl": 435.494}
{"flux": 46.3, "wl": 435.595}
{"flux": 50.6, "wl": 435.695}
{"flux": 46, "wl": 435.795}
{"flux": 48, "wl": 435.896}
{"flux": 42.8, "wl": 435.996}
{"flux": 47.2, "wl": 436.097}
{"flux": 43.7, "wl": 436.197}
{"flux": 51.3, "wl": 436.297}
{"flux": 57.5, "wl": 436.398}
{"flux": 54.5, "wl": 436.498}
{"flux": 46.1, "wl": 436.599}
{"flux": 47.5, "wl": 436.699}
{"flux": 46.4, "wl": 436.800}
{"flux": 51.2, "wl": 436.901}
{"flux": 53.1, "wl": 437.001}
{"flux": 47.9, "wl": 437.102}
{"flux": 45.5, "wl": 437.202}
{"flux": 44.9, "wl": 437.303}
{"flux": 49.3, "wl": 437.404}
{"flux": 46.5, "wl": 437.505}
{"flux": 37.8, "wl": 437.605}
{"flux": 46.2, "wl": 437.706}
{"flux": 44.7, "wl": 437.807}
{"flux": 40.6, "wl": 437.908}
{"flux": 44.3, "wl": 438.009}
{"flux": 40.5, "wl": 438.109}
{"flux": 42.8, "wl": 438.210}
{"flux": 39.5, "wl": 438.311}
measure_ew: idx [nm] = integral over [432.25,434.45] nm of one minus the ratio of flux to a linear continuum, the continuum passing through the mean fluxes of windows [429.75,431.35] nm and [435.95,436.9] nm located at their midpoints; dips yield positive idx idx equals 0.14 nm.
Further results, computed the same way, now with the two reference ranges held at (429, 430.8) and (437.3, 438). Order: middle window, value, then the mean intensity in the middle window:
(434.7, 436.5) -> -0.11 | 45.8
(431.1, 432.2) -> -0.13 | 46.1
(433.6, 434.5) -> -0.05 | 44.6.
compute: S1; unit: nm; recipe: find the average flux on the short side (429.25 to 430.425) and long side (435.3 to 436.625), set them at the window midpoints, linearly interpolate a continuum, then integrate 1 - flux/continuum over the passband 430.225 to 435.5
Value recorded 0.179 nm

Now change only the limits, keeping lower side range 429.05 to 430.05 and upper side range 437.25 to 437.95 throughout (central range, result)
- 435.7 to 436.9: -0.13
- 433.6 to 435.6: -0.03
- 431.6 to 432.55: -0.07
